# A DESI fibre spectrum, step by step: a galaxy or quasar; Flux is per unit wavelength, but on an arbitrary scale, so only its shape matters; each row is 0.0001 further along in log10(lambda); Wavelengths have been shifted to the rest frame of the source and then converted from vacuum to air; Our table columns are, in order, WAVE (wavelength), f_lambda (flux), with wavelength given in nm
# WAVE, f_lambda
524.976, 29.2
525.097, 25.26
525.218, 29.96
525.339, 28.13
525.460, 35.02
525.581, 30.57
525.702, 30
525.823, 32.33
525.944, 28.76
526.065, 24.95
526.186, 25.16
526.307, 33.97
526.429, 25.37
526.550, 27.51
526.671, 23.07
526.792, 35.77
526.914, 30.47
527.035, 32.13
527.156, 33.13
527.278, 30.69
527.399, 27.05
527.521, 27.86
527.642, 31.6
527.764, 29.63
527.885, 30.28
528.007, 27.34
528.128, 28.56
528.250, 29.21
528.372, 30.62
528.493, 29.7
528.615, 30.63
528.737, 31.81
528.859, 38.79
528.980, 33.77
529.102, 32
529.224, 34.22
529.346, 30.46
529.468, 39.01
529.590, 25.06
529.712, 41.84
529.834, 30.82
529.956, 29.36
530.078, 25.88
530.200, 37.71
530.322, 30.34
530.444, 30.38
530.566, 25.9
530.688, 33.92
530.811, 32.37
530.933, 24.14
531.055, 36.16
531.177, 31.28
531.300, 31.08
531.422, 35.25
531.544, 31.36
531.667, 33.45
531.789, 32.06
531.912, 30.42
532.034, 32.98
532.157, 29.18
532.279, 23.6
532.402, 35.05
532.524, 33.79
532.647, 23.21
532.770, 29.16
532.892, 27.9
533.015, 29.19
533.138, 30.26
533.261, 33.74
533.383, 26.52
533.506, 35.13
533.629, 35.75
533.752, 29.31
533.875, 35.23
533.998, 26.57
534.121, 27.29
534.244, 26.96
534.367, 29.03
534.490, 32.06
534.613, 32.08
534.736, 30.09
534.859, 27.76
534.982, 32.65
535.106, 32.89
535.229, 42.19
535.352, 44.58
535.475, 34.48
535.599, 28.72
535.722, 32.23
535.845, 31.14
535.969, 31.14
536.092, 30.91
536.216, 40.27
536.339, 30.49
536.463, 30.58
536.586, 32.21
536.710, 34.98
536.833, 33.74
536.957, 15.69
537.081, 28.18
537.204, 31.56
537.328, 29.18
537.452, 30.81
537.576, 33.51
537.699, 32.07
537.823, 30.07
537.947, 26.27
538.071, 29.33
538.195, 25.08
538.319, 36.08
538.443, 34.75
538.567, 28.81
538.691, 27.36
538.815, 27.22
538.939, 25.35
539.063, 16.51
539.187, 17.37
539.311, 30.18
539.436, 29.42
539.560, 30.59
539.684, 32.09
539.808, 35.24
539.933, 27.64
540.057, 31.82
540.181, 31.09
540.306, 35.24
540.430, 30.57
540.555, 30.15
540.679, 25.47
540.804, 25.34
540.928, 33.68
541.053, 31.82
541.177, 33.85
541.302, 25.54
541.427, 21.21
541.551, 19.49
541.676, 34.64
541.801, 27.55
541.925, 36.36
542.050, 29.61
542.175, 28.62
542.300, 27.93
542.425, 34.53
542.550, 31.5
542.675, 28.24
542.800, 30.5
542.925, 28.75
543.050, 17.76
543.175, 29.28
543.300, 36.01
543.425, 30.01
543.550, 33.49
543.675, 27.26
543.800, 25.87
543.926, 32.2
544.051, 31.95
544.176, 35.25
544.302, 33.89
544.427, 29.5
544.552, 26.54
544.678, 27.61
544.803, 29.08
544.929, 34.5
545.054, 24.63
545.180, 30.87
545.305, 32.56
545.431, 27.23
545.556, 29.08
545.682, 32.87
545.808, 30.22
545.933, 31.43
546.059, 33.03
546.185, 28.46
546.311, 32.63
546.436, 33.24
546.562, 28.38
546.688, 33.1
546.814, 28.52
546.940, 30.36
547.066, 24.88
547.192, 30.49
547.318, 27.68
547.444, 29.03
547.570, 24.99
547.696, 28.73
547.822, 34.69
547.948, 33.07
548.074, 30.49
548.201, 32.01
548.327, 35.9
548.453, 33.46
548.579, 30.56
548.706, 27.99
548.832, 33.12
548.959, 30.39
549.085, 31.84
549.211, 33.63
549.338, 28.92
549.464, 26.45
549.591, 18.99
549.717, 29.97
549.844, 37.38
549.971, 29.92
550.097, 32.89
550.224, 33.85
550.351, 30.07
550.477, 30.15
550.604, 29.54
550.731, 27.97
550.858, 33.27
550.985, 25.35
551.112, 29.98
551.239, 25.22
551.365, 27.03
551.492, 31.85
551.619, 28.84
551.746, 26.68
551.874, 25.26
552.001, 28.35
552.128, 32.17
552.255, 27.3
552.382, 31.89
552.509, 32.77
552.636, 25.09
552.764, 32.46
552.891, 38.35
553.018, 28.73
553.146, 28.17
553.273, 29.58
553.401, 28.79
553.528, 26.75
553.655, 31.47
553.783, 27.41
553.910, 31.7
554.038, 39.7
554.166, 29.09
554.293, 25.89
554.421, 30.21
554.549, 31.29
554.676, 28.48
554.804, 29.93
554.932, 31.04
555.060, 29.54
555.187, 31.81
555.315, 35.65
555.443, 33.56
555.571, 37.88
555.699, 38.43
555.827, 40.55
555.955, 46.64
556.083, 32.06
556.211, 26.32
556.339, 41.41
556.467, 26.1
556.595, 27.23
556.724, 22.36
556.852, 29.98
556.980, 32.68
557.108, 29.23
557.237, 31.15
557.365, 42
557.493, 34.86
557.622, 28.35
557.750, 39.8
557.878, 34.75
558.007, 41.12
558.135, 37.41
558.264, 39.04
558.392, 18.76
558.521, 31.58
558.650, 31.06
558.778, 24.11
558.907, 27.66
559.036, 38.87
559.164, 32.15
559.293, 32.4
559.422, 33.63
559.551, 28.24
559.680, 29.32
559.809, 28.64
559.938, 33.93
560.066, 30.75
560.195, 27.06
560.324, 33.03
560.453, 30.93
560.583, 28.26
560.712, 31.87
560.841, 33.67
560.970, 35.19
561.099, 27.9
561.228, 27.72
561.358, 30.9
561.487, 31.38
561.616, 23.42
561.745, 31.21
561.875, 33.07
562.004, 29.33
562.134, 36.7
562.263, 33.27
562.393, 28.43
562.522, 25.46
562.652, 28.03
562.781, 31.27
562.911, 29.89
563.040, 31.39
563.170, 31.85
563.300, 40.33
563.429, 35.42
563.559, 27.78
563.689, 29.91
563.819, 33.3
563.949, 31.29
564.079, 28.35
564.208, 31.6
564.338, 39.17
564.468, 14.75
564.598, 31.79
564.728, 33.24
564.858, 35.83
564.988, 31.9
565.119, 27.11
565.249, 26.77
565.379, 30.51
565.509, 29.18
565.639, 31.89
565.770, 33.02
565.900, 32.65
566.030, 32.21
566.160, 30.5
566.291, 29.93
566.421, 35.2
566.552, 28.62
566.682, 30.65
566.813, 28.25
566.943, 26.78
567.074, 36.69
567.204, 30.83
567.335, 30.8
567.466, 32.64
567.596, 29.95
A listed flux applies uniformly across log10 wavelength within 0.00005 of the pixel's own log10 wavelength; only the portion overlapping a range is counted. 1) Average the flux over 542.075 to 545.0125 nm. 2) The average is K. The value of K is 30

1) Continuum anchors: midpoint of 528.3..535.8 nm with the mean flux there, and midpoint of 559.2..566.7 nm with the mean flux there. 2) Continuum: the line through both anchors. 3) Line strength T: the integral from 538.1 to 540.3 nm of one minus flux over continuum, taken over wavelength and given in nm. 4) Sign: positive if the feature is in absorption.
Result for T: 0.19 nm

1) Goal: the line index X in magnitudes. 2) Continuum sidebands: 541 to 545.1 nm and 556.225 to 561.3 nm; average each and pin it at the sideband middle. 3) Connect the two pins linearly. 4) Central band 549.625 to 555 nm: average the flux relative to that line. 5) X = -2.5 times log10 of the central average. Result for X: 0.03 mag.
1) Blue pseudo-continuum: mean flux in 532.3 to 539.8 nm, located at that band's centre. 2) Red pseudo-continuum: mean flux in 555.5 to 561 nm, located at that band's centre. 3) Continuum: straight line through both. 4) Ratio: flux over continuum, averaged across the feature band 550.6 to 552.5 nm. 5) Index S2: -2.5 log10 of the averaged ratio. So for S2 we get 0.11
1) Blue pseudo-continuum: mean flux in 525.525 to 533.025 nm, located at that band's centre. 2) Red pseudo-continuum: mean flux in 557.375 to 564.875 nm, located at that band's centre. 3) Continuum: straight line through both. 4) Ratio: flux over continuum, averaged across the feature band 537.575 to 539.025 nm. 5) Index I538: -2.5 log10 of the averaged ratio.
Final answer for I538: 0.06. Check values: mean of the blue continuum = 30.6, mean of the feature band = 29.3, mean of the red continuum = 31.4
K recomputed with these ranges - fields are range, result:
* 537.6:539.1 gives 28.6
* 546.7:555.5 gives 30.1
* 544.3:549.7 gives 30.1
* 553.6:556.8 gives 32.2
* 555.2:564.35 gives 32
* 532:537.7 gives 31.2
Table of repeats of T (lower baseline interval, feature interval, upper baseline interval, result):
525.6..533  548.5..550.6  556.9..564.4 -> 0.06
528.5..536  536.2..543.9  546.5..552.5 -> 0.36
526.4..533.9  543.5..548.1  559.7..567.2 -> 0.11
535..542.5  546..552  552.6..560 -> 0.25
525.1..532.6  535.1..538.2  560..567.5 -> -0.09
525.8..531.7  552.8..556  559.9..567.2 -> -0.15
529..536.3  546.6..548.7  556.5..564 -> 0.07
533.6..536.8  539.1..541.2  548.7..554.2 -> 0.12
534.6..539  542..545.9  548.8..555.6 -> 0.10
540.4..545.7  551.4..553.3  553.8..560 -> 0.10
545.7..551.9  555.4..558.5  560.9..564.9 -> -0.33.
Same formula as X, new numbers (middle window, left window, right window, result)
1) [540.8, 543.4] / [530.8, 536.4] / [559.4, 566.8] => 0.07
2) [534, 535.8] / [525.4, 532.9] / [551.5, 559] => -0.04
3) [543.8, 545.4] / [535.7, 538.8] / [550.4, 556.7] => 0.01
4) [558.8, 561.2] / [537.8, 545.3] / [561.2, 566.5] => -0.02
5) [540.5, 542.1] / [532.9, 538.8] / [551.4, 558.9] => 0.09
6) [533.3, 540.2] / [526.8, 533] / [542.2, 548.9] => 0.01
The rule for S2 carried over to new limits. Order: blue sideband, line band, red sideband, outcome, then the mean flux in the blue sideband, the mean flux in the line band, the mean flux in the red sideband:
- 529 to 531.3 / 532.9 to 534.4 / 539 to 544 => 0.021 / 31.7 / 30.3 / 29.1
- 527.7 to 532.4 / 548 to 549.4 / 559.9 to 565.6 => -0.022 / 31.4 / 31.7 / 30.8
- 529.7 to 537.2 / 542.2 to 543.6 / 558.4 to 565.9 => 0.048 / 31.3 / 29.8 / 30.7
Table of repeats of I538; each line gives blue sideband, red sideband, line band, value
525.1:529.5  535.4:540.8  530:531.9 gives -0.040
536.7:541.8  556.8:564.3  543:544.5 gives -0.029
